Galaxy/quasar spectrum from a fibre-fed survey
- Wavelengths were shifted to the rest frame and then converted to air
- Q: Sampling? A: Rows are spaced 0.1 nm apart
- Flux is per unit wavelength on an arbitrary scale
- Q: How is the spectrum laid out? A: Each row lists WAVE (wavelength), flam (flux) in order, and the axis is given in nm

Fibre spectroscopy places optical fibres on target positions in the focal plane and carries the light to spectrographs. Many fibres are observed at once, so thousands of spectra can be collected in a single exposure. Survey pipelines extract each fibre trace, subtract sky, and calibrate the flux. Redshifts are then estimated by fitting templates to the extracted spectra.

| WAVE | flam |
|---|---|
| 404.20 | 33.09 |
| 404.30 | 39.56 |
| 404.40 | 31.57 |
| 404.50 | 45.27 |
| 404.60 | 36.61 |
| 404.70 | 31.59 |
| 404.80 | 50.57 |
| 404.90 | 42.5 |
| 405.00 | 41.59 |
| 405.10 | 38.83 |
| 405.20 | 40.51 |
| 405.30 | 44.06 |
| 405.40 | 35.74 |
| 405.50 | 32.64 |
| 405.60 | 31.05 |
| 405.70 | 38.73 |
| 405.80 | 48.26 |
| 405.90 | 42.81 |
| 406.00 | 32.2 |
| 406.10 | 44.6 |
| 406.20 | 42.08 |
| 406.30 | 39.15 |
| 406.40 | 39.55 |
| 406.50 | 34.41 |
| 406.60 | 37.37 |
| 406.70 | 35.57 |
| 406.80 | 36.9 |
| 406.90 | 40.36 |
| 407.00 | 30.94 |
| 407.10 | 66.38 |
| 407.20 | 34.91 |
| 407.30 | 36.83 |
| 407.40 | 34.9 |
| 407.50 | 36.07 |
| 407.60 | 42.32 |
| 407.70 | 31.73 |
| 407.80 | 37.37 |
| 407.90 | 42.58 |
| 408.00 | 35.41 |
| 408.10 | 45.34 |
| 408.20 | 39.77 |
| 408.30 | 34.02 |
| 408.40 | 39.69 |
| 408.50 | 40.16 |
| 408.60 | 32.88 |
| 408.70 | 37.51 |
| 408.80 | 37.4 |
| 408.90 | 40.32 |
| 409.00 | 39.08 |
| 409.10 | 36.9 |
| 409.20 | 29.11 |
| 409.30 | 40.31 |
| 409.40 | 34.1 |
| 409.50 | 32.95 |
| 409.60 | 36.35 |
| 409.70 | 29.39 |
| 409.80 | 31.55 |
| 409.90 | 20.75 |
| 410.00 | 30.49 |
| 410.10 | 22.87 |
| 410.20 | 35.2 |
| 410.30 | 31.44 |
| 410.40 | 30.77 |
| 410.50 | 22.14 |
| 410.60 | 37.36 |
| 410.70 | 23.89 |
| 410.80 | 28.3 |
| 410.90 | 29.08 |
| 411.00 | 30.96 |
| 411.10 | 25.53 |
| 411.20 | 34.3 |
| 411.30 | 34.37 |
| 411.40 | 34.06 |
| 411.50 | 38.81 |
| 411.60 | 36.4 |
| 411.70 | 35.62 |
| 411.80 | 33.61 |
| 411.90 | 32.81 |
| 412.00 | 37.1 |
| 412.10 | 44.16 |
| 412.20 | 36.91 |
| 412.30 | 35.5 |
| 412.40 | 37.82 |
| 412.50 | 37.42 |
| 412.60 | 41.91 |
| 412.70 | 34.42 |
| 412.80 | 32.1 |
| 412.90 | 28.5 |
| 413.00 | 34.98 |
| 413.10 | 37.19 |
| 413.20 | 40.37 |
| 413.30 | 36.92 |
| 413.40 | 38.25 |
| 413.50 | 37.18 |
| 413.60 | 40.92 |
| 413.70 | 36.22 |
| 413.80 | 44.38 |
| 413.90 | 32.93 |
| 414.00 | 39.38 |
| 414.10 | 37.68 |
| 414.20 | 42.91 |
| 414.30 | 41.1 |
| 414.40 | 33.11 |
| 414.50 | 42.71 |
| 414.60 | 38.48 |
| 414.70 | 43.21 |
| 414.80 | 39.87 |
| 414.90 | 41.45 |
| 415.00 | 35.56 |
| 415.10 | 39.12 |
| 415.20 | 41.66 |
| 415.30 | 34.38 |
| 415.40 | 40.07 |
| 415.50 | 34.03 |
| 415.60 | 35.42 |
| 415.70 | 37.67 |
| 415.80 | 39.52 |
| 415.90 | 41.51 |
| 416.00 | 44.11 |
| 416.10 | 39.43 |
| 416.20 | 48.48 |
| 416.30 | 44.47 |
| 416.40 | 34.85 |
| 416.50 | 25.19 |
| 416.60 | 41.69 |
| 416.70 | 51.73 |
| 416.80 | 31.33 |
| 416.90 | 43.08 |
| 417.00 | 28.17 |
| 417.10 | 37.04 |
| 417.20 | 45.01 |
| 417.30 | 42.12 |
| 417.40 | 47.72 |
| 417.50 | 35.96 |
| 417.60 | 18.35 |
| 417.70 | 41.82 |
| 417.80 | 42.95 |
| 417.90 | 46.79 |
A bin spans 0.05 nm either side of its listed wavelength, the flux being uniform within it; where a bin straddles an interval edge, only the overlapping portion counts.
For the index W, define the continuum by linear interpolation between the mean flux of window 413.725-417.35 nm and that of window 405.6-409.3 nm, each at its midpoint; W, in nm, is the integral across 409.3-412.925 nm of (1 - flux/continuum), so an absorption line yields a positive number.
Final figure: 0.56 nm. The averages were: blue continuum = 38.6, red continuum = 39.2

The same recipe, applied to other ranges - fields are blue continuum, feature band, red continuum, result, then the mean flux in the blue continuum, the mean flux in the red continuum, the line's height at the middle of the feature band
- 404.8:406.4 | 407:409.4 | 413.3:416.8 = 0.08 nm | 40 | 39.2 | 39.8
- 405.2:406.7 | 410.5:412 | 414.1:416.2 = 0.26 nm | 38.7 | 39.4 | 39.1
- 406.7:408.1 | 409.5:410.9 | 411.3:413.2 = 0.30 nm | 39.1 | 36.1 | 37.4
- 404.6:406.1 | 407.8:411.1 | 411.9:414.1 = 0.40 nm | 39.4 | 37.3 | 38.3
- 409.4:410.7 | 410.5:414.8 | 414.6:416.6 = -0.22 nm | 30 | 39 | 34.2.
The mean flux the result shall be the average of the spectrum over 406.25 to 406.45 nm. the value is 39.3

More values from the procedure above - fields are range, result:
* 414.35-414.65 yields 38.1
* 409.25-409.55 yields 35.8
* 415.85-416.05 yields 42.8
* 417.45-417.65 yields 27.2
